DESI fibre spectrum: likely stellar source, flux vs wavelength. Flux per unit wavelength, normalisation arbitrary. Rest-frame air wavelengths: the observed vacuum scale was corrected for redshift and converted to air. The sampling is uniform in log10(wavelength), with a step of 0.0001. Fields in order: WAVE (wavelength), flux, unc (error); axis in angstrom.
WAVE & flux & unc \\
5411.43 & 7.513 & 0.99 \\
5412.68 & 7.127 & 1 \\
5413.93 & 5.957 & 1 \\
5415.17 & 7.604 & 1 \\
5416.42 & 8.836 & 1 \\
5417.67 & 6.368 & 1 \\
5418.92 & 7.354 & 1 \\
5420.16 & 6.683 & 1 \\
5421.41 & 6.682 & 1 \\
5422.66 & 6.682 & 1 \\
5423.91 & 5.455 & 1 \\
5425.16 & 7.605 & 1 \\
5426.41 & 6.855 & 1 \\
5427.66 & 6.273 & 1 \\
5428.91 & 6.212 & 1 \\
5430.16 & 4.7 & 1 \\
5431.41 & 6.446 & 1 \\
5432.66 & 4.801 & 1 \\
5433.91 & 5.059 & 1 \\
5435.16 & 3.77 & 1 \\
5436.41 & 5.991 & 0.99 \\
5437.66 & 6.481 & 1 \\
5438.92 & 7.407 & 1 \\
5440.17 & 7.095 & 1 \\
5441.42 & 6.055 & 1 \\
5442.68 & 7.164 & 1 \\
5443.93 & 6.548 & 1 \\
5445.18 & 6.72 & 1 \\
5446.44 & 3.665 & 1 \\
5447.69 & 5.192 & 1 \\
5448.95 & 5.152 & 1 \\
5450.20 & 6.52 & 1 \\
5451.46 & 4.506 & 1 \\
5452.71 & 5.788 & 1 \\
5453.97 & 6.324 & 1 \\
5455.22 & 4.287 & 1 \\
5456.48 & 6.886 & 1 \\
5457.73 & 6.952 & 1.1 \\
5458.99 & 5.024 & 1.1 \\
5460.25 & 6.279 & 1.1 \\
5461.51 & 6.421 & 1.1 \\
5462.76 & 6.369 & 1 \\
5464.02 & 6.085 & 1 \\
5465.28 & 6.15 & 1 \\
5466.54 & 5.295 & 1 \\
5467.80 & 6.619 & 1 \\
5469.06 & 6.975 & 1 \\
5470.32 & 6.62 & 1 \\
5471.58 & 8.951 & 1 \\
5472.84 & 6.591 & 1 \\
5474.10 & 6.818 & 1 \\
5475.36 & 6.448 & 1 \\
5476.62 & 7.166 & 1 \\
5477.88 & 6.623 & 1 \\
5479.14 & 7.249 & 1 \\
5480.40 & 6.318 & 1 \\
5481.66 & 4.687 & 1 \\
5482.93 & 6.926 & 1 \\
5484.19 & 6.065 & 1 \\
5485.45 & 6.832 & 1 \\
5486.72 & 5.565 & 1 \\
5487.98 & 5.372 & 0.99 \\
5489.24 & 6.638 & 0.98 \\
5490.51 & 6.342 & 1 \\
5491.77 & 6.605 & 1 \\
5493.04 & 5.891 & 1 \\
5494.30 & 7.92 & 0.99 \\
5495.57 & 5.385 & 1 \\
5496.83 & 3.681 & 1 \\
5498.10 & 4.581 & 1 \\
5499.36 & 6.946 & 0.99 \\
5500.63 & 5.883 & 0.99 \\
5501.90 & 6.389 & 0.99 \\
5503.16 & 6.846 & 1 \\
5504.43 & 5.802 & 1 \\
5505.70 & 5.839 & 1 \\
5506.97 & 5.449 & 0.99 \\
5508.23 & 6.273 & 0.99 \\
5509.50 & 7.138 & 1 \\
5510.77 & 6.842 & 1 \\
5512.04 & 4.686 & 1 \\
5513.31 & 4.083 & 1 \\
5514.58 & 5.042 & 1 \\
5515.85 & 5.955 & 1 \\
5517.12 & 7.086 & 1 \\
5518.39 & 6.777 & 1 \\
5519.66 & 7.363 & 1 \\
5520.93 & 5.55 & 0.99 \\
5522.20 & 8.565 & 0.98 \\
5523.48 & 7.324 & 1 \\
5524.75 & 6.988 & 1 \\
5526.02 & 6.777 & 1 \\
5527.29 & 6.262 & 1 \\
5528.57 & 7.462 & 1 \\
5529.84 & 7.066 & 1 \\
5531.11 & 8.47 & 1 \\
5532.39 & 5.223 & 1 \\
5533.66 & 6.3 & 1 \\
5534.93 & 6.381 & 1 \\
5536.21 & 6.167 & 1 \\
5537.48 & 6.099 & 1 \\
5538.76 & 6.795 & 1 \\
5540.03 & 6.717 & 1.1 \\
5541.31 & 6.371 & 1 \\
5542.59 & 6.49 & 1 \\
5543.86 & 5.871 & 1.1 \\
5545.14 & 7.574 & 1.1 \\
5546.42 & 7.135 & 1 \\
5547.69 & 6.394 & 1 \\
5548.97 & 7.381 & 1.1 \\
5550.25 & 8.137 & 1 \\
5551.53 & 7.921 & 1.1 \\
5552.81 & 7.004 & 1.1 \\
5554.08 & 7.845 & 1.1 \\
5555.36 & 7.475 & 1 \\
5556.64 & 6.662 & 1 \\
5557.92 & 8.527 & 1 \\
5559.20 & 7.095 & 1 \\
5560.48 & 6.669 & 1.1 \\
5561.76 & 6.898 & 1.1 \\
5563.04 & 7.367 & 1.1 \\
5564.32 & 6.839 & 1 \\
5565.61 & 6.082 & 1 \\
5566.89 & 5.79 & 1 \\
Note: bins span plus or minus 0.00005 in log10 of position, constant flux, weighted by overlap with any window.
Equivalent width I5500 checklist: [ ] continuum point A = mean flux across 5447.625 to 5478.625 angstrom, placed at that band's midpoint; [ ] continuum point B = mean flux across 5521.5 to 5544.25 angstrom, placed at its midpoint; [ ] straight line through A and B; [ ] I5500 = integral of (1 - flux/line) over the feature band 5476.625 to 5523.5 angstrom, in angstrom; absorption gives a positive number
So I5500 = 2.5 angstrom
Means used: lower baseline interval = 6.27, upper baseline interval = 6.75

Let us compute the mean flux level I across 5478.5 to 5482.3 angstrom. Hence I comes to 6.08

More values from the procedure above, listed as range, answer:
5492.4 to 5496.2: 6.39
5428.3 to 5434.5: 5.45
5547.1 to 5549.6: 6.89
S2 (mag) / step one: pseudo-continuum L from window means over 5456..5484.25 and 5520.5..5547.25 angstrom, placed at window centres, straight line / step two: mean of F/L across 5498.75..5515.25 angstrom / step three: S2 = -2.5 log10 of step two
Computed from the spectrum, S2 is 0.12 mag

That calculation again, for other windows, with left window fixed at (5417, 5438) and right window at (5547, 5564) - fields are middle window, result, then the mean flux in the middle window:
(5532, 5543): 0.14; 6.3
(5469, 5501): 0.05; 6.34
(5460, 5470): 0.03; 6.28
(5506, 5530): 0.09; 6.44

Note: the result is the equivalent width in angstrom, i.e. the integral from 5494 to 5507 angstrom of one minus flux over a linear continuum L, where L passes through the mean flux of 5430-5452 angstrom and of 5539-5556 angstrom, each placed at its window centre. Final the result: 1.3 angstrom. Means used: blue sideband 5.76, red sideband 7.1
